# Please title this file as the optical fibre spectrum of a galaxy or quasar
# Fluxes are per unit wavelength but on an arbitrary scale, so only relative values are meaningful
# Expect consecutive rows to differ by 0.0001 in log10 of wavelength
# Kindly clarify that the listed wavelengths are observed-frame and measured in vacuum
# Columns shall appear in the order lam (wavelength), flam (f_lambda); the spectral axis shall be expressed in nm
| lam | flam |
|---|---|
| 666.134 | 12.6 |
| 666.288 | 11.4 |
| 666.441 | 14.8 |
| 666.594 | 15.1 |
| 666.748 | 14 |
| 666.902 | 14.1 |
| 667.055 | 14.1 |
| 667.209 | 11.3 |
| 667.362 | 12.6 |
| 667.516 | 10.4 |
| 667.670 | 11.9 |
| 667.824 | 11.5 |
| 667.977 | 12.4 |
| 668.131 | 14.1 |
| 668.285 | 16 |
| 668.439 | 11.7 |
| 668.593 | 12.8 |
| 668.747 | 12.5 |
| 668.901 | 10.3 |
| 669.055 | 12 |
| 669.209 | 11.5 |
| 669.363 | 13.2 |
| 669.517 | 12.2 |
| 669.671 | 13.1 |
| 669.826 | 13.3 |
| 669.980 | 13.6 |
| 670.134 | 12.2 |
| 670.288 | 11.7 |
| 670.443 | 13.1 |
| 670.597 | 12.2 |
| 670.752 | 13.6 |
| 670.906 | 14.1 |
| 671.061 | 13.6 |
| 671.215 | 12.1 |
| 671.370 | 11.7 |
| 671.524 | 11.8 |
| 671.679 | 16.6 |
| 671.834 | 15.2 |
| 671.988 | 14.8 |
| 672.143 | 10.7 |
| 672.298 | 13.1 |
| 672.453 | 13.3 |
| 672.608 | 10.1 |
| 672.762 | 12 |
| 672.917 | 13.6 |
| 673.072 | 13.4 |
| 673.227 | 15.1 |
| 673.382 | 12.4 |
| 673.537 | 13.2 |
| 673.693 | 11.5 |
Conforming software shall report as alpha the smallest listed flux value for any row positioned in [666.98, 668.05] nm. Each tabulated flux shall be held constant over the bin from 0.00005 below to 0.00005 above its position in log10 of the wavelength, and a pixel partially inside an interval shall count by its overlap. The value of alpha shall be 10.4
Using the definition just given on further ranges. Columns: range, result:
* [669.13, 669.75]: 11.5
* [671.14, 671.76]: 11.7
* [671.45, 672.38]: 10.7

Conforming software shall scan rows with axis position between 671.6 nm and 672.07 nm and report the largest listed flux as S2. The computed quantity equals 16.6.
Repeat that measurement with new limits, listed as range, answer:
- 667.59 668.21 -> 14.1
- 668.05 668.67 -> 16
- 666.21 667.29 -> 15.1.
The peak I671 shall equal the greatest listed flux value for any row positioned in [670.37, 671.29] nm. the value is 14.1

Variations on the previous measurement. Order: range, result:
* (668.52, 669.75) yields 13.2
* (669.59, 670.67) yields 13.6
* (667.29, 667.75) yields 12.6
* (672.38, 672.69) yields 13.3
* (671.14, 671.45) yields 12.1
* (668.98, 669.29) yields 12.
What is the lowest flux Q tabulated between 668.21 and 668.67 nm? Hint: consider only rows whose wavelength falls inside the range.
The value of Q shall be 11.7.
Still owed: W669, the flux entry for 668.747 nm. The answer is 12.5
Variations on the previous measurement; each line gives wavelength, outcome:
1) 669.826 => 13.3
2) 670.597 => 12.2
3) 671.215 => 12.1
